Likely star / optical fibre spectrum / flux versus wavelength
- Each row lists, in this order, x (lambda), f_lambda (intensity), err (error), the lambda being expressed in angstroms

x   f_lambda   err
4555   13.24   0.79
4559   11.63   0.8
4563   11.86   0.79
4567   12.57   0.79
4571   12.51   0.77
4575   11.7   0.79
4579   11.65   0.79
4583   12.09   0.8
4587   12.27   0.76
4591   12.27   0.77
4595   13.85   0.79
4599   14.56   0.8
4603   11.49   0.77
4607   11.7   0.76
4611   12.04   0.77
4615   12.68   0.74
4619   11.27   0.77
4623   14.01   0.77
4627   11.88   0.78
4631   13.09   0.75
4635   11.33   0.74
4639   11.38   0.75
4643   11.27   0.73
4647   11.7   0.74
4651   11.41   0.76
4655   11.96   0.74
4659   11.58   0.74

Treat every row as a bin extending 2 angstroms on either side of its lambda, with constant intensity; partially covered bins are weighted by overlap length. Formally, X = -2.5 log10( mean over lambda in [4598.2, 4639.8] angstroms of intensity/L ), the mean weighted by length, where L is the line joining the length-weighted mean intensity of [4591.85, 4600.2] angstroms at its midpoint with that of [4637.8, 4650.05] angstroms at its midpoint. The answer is 0.04 mag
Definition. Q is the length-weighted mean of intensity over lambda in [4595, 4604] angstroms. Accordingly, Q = 13.4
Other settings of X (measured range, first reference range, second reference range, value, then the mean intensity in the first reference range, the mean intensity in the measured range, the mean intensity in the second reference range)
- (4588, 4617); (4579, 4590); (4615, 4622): -0.05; 12.1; 12.6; 12.1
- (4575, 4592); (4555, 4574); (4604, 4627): 0.02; 12.2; 12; 12.3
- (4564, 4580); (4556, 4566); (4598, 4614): -0.01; 12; 12.1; 12.3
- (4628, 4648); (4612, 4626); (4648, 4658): 0.03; 12.6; 11.8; 11.7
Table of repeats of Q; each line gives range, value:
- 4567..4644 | 12.3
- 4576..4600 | 12.7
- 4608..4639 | 12.2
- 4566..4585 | 12.1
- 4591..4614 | 12.7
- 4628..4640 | 12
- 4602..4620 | 11.9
